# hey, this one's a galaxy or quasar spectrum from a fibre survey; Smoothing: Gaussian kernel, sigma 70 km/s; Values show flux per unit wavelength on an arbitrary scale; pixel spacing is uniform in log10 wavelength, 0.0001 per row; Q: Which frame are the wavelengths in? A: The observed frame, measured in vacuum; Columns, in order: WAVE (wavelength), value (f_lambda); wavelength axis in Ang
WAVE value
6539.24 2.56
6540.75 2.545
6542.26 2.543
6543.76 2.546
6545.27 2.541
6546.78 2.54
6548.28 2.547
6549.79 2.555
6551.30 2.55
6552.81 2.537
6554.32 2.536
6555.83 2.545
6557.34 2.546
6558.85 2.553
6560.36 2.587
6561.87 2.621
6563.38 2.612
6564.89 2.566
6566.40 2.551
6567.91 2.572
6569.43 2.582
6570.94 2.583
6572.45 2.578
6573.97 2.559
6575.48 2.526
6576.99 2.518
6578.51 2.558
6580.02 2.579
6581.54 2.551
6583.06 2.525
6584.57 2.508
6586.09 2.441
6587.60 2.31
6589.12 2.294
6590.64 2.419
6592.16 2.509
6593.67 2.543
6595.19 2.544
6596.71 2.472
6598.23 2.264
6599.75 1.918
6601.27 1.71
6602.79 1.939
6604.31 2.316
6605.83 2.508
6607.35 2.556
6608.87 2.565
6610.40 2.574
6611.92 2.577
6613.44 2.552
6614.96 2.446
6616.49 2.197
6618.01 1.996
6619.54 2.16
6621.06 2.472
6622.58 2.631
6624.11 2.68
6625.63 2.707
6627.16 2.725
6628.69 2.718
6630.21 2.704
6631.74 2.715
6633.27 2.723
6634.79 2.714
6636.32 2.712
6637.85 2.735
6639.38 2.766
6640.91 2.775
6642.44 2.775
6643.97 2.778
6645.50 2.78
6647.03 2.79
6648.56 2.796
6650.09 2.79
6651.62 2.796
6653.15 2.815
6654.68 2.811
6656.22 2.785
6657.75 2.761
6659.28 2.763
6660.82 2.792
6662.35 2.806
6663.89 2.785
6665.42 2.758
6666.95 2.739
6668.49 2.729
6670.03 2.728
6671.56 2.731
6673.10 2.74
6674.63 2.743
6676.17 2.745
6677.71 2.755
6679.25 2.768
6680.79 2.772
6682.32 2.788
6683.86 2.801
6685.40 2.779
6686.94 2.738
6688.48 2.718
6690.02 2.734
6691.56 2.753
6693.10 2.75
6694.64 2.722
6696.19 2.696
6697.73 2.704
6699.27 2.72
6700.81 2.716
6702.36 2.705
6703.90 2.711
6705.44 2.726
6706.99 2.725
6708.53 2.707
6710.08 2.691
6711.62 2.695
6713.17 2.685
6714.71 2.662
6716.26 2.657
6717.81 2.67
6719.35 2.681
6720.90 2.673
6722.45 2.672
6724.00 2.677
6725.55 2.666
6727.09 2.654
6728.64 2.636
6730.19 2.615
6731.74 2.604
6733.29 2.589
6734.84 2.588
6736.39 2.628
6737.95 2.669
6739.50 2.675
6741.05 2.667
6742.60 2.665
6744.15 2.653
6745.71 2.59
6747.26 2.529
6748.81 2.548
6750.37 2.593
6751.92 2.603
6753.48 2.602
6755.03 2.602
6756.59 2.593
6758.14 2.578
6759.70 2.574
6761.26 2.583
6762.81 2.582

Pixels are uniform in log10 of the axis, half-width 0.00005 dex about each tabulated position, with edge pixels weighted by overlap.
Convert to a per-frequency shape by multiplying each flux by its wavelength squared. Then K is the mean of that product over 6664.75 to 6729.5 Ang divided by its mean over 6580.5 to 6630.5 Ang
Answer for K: 1.15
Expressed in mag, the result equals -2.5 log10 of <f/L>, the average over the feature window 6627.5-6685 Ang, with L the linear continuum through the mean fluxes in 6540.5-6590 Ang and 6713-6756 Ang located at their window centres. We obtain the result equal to -0.07 mag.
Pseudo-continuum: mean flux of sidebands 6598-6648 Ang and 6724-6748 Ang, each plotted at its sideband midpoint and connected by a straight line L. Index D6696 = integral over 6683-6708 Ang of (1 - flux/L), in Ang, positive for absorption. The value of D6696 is -1.3 Ang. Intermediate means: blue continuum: 2.52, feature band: 2.73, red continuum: 2.63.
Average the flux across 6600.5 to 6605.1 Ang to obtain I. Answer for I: 1.99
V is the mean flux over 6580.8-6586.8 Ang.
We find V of 2.51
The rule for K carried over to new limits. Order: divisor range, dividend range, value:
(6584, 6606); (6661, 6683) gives 1.22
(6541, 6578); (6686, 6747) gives 1.10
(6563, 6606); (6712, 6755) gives 1.13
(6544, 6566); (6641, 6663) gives 1.12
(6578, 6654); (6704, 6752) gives 1.08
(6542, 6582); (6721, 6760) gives 1.08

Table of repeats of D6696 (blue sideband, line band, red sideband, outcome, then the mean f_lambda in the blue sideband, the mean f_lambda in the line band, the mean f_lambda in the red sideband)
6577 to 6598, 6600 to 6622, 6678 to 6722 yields 1.8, 2.48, 2.32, 2.72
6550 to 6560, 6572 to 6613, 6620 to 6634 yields 2.9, 2.55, 2.42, 2.66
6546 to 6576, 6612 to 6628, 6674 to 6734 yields 1.0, 2.56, 2.46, 2.71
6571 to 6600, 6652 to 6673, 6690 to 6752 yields -1.5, 2.47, 2.77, 2.67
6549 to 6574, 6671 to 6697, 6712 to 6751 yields -1.3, 2.57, 2.75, 2.64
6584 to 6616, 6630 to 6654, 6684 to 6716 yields -2.3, 2.38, 2.76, 2.72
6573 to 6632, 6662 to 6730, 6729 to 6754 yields -4.3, 2.45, 2.72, 2.61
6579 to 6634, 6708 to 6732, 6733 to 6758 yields -0.8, 2.45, 2.67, 2.61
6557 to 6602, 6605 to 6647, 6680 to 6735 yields -0.8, 2.47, 2.6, 2.7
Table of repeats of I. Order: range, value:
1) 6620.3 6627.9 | 2.64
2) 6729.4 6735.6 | 2.6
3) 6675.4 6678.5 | 2.74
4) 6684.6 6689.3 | 2.74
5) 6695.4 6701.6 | 2.71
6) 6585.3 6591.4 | 2.37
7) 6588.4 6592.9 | 2.41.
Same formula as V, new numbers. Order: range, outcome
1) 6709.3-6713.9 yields 2.69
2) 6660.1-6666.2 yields 2.79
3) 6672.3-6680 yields 2.75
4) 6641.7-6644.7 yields 2.78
